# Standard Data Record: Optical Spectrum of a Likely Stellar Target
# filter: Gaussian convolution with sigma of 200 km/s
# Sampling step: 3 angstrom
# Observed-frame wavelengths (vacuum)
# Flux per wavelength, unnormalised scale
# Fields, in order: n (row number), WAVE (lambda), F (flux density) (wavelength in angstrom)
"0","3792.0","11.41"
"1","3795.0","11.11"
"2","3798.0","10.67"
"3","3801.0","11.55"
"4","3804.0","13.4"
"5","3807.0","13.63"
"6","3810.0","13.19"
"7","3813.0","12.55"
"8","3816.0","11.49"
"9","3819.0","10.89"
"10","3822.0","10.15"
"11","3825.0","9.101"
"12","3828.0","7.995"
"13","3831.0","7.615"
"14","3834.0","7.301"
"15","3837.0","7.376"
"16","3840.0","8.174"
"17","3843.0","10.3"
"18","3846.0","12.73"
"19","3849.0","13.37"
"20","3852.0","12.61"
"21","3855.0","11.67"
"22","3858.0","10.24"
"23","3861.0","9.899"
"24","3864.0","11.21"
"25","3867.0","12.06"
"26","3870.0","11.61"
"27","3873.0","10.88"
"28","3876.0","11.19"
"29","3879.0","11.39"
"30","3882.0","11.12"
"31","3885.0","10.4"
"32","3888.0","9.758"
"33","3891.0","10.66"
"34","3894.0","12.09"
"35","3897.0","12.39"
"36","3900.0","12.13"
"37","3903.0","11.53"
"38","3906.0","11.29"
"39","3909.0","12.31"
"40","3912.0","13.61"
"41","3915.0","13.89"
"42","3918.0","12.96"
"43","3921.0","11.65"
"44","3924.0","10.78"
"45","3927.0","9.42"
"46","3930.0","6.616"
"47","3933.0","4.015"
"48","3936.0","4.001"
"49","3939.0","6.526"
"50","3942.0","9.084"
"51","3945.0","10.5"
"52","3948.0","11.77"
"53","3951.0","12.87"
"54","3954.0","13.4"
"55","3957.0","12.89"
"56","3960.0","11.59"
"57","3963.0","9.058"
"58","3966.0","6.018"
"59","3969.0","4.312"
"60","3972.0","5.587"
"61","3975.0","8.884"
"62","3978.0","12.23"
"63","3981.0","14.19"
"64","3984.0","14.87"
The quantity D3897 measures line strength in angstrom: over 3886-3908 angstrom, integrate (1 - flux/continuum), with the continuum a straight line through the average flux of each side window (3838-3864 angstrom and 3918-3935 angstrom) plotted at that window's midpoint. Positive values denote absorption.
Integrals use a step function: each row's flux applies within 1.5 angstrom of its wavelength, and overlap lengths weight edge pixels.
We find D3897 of -4.0 angstrom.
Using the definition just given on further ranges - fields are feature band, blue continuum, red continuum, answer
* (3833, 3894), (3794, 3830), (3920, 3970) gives -2.1 angstrom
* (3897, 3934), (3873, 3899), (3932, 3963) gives -1.8 angstrom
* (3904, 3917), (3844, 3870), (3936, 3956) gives -2.3 angstrom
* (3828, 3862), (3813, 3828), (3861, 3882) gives 2.5 angstrom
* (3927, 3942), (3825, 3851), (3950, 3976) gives 5.3 angstrom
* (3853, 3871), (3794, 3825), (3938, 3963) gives 0.5 angstrom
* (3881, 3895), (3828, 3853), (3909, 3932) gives -0.2 angstrom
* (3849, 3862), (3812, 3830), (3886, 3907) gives -0.8 angstrom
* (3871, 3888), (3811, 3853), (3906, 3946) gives -1.7 angstrom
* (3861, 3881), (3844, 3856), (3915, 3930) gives 1.4 angstrom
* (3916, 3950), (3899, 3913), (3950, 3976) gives 5.8 angstrom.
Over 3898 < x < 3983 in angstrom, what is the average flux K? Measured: 10.2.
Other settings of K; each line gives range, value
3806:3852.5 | 10.5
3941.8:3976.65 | 9.7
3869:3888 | 11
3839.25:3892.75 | 11.1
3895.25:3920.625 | 12.5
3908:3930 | 11.7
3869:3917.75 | 11.7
